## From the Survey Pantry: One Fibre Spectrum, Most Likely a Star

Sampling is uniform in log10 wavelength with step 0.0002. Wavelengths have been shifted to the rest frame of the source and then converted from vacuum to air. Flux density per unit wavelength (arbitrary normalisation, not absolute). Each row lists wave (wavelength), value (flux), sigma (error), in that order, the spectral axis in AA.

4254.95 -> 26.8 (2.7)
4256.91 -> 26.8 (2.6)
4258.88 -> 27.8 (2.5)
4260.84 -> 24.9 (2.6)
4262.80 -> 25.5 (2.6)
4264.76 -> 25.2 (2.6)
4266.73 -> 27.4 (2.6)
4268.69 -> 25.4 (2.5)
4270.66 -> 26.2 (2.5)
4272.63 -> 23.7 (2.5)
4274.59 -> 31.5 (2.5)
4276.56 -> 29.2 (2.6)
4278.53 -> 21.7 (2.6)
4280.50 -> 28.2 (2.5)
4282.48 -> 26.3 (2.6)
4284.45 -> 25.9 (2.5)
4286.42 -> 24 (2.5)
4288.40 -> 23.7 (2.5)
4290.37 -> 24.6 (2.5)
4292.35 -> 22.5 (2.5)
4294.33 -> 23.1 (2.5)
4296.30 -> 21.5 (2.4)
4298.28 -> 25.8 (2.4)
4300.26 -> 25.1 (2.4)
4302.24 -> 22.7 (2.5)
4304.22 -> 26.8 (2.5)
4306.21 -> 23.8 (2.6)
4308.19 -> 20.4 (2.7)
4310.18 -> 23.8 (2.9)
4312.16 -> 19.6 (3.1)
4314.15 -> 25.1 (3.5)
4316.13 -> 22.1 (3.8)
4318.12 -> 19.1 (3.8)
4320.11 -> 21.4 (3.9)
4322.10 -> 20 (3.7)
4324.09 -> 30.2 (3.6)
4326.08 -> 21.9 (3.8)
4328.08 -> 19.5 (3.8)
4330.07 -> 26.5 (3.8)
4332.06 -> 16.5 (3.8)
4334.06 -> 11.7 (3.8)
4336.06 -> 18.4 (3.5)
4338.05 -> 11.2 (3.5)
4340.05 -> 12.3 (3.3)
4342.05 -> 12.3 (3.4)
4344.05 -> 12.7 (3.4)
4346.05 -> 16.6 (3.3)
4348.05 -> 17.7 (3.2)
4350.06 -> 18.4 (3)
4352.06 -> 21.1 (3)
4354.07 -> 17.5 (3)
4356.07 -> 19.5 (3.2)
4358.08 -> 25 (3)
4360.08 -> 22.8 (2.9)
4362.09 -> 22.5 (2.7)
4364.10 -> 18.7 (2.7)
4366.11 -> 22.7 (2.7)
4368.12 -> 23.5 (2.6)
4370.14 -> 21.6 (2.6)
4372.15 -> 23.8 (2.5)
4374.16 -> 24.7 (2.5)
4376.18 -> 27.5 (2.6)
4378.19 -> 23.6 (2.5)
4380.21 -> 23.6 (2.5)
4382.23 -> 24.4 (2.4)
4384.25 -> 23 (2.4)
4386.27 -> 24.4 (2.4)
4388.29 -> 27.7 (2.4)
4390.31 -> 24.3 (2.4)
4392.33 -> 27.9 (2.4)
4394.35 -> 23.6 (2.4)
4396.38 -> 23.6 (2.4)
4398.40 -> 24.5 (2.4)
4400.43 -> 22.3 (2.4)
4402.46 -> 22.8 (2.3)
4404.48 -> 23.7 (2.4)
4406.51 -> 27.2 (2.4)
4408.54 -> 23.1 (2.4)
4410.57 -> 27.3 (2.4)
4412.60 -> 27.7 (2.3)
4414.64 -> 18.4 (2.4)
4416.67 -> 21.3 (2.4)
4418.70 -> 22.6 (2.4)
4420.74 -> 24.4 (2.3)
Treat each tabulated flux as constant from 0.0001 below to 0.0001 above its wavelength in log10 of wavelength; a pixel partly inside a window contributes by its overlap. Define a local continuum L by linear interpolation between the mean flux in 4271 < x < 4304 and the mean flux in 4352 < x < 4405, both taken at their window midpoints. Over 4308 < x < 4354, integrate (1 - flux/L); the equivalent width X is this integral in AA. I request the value 10.0 AA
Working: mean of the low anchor 25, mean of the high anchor 23.4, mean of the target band 19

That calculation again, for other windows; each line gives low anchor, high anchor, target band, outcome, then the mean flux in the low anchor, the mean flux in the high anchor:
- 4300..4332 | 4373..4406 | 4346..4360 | 2.27 AA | 22.8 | 24.5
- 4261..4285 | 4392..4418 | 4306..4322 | 2.43 AA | 26.3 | 24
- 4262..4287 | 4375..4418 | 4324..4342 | 5.38 AA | 26.2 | 24.4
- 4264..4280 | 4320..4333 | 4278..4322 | 1.59 AA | 26.4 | 22.4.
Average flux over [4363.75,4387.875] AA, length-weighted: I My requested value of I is 23.7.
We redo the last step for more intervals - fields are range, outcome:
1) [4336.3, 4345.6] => 12.9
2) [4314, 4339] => 20.1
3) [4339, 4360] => 17.5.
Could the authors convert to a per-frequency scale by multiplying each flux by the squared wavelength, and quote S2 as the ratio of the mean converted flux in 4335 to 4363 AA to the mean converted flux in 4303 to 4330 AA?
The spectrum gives 0.8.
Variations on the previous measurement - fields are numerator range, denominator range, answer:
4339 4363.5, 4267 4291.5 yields 0.73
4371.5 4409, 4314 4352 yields 1.36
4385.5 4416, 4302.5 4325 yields 1.11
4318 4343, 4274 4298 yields 0.75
